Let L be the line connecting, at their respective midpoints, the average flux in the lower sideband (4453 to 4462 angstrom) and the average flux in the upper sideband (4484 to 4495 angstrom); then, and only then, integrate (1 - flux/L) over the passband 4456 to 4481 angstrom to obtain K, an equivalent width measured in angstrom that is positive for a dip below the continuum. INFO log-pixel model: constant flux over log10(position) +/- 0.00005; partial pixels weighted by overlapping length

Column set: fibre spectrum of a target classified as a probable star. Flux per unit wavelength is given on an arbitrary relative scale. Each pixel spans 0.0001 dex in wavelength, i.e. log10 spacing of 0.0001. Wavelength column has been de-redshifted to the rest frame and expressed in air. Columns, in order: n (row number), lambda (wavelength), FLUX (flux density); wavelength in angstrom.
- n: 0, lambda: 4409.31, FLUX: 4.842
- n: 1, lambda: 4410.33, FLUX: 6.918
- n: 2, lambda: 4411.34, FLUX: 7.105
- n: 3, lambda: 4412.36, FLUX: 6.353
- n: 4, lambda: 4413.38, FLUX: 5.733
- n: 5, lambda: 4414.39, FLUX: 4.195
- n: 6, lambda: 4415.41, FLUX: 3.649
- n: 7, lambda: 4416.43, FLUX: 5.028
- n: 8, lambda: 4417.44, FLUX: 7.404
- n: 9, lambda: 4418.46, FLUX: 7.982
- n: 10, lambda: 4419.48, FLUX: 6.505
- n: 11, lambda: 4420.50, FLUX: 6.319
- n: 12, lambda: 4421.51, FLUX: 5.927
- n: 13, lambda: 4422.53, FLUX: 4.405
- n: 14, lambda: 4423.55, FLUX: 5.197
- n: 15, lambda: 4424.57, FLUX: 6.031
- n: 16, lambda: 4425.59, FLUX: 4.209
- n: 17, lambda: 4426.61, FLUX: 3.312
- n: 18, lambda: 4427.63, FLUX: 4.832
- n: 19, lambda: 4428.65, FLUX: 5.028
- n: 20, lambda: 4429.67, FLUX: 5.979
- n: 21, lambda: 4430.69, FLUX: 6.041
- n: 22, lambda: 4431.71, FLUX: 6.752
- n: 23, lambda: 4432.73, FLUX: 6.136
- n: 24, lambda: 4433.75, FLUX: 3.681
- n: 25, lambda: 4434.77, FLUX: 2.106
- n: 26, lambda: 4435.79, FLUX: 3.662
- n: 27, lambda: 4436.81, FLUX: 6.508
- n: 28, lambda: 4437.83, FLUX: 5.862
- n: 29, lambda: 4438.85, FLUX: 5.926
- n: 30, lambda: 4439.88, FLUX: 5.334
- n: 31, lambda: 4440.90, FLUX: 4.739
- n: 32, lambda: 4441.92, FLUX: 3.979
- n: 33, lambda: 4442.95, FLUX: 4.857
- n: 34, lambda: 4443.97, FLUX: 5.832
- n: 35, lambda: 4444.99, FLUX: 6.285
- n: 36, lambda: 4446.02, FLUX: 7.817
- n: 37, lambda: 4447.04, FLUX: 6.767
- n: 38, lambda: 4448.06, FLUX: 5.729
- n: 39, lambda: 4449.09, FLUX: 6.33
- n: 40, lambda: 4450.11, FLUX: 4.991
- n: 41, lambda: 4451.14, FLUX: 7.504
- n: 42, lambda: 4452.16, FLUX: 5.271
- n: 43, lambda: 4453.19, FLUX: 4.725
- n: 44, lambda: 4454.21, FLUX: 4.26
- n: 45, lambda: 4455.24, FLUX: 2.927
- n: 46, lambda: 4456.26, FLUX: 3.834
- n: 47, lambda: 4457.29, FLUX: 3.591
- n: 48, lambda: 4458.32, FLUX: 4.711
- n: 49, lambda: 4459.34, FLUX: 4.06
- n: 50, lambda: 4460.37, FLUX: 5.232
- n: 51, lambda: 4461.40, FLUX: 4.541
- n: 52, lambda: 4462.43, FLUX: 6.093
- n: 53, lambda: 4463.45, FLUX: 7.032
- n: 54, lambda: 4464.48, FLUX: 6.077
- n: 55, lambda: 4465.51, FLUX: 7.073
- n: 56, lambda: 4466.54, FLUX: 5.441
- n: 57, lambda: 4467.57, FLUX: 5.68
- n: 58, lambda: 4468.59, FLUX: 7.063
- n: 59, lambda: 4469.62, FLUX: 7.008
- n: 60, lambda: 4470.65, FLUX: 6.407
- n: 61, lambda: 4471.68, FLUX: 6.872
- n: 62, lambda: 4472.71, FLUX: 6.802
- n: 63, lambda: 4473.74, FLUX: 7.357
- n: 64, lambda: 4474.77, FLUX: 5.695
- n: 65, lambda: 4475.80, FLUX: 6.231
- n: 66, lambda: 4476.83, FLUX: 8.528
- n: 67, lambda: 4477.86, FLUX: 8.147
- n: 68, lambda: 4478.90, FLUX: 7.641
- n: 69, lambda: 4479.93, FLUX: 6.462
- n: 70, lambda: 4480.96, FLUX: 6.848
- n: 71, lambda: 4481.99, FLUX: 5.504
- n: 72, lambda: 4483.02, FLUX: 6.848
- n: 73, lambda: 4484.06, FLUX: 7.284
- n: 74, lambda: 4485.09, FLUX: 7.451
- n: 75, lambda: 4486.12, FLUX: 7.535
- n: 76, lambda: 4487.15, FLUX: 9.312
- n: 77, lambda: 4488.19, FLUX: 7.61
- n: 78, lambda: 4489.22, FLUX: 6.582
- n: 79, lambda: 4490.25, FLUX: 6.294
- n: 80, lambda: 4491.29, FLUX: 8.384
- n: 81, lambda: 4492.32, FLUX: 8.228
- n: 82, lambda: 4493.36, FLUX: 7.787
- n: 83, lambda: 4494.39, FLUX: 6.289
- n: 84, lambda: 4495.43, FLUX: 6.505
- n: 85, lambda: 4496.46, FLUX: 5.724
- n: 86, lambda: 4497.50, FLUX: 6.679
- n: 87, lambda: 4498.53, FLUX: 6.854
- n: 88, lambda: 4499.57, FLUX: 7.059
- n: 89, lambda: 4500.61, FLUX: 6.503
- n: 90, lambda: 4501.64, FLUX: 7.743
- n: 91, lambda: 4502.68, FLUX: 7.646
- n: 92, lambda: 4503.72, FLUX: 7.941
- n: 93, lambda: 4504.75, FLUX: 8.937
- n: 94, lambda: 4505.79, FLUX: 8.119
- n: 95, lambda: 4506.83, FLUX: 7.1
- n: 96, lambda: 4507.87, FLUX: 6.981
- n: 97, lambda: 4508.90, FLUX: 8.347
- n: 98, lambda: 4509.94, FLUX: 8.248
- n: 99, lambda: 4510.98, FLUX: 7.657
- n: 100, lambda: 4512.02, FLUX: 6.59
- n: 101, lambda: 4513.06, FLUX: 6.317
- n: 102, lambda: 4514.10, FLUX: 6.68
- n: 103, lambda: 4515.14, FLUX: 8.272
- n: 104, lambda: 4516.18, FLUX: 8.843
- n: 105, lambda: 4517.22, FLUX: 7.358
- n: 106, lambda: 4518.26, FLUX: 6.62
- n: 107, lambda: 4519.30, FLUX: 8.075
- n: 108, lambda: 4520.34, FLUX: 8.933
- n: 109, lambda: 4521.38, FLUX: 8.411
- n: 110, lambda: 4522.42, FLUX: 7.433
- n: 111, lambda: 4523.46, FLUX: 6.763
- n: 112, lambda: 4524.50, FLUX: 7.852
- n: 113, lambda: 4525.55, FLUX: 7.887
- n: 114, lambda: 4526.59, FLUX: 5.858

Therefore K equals -3.8 angstrom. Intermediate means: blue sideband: 4.21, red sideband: 7.53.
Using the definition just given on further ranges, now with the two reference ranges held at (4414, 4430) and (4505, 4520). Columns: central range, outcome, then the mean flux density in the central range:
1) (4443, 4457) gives 1.2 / 5.51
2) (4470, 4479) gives -0.5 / 7.04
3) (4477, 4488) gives -0.8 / 7.35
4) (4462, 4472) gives 0.0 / 6.47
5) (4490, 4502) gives 0.2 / 7.01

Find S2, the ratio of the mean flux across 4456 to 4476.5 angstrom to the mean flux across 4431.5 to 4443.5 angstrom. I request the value 1.2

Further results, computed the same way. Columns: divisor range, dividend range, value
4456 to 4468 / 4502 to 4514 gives 1.43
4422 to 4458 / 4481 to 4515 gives 1.41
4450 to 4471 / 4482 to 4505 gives 1.34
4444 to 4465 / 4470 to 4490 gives 1.32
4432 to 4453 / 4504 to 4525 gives 1.40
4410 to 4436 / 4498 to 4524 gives 1.40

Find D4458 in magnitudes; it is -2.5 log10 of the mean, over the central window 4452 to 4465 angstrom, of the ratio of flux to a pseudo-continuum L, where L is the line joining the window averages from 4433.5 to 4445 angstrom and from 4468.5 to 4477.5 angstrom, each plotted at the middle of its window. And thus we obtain 0.25 mag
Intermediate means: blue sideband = 4.87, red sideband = 6.9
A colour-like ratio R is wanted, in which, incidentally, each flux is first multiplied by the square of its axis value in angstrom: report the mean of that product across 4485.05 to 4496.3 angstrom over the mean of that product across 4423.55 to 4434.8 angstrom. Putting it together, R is 1.51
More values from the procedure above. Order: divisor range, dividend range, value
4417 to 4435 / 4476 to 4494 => 1.39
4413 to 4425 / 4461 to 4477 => 1.16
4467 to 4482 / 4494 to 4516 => 1.08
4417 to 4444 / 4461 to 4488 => 1.30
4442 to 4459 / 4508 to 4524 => 1.48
